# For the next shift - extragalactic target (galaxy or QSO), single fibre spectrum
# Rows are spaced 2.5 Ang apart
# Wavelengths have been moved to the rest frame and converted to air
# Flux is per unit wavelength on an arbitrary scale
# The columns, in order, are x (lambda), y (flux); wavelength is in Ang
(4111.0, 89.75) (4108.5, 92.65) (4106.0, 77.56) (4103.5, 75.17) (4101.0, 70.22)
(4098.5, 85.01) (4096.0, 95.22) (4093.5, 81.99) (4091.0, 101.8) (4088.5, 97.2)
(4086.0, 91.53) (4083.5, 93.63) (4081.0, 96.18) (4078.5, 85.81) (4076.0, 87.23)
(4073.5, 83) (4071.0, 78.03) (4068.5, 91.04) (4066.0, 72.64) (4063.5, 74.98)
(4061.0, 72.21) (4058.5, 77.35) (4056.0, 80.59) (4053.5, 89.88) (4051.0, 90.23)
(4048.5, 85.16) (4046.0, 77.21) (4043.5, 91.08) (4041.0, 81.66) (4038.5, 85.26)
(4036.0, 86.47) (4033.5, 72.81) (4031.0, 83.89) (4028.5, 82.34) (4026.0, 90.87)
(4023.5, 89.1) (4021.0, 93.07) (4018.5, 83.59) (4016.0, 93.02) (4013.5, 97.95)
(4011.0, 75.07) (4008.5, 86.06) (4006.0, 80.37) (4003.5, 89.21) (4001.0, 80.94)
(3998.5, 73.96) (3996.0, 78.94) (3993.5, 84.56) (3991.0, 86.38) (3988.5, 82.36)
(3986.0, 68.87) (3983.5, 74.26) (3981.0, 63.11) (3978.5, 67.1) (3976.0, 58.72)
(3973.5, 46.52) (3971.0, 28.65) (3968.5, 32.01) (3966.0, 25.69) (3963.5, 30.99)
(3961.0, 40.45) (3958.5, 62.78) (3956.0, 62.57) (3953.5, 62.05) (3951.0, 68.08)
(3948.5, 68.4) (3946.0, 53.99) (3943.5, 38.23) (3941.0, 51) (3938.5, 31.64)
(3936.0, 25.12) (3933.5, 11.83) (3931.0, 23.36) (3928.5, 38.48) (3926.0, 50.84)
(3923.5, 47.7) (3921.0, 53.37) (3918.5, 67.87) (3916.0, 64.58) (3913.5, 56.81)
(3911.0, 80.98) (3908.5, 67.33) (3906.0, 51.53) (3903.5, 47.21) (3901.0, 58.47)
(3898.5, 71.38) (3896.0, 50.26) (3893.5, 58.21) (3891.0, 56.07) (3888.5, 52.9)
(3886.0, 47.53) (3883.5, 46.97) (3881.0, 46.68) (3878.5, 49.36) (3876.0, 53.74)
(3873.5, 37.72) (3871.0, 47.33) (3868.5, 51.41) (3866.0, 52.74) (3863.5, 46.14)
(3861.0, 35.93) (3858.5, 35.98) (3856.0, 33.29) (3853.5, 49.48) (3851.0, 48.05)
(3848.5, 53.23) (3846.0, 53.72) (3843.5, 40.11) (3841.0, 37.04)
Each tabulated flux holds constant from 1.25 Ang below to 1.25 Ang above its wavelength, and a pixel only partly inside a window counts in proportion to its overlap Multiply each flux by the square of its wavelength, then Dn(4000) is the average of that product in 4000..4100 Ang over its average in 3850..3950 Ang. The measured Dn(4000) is 1.89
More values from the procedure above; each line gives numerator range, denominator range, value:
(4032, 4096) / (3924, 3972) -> 2.12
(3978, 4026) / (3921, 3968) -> 1.91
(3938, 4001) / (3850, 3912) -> 1.20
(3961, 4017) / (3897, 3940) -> 1.41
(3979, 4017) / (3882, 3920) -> 1.45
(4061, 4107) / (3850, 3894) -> 2.01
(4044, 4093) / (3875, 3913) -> 1.67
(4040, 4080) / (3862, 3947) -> 1.80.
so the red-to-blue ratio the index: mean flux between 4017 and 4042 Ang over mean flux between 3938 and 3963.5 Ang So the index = 1.59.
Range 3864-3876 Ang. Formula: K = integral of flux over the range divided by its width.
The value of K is 47.9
